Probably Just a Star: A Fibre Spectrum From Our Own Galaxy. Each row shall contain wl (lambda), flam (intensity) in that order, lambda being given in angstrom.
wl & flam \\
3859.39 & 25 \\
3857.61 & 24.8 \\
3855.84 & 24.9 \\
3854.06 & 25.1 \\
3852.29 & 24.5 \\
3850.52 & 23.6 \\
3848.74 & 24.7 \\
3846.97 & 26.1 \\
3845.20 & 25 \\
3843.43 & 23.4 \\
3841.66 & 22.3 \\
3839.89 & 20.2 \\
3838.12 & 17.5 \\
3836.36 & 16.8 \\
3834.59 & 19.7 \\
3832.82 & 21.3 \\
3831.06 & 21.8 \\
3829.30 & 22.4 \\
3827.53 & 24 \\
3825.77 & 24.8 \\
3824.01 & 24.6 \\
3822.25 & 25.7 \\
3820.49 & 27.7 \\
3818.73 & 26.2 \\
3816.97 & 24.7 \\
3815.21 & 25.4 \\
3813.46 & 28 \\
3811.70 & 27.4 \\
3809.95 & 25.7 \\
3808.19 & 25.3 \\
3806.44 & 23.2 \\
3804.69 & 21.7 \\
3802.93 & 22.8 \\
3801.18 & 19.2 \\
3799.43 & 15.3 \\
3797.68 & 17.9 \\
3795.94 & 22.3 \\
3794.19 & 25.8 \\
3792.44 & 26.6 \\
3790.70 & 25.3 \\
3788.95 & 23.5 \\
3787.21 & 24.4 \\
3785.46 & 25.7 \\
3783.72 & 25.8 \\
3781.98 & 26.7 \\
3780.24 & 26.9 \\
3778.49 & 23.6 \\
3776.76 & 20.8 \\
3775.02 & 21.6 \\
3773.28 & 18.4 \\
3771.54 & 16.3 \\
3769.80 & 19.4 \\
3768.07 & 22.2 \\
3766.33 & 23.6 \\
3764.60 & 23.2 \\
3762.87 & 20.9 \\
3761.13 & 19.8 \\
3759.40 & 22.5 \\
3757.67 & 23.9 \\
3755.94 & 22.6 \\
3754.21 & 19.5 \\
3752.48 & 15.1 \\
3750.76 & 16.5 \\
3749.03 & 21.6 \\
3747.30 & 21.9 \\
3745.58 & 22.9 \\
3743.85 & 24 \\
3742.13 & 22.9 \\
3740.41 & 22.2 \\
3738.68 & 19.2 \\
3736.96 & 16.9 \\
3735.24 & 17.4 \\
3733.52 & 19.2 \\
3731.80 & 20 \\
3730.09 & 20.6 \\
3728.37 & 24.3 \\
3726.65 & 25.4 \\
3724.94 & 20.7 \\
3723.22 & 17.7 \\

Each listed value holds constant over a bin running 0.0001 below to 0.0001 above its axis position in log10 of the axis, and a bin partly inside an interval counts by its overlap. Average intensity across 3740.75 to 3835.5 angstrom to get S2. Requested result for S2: 22.8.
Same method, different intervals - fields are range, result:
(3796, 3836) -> 23.3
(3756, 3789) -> 22.6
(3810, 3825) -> 26.2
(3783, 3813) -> 23.5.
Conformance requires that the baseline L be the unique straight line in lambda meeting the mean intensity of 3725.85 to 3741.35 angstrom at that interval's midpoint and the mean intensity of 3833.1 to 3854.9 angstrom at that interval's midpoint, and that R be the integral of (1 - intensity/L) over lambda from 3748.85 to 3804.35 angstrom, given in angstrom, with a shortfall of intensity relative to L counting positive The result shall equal -1.55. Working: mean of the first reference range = 20.6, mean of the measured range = 21.9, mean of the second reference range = 22.4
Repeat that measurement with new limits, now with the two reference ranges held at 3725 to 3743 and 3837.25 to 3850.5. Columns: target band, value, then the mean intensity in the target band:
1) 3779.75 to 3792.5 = -2.2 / 25.5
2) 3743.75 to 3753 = 0.4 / 20.2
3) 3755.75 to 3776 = 0.2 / 21.1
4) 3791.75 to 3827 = -2.9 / 24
